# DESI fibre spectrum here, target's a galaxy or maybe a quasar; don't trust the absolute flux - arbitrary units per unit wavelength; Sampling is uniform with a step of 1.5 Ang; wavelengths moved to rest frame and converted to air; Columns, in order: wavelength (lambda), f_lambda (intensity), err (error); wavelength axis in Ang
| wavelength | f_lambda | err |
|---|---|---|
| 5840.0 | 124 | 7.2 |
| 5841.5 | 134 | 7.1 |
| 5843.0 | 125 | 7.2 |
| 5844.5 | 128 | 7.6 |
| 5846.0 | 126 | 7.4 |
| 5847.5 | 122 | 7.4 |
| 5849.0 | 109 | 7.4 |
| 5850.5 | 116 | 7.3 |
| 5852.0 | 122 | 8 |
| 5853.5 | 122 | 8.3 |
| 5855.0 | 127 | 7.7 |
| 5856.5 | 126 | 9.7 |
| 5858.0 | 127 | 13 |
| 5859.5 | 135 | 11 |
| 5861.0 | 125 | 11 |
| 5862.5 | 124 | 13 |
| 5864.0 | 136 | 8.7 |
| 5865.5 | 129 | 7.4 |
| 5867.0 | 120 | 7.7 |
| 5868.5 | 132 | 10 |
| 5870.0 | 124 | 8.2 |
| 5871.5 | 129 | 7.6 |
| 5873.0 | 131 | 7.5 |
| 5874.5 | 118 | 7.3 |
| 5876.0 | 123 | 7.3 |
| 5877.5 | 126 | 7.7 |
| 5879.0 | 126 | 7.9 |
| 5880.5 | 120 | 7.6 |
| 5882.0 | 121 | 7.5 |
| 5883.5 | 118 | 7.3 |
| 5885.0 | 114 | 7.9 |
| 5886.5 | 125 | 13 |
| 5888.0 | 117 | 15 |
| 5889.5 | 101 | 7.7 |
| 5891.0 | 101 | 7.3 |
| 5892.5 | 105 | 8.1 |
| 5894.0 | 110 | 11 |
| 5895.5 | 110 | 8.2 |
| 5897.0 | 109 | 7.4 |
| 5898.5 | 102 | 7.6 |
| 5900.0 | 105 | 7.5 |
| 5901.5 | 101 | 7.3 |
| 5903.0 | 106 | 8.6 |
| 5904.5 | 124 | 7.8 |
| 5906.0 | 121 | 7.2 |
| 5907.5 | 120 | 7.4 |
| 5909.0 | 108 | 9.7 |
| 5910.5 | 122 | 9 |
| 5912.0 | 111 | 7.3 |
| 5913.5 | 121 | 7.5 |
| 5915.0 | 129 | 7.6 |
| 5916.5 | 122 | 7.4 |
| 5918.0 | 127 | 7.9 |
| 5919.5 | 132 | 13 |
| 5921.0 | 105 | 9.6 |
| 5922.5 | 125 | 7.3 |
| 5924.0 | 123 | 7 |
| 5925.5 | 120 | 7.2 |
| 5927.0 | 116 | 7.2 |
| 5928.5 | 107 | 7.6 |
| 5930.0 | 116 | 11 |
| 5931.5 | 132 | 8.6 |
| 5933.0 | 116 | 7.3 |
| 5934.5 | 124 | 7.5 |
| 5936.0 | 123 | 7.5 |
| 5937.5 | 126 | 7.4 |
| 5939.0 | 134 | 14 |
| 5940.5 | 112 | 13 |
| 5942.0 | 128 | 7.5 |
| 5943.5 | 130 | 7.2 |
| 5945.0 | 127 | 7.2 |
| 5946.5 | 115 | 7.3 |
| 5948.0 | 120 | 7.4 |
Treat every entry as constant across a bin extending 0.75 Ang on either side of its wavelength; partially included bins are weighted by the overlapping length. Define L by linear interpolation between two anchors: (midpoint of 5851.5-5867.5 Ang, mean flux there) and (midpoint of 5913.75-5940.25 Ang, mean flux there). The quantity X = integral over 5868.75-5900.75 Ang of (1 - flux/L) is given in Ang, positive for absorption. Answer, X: 2.3 Ang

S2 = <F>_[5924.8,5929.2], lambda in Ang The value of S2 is 114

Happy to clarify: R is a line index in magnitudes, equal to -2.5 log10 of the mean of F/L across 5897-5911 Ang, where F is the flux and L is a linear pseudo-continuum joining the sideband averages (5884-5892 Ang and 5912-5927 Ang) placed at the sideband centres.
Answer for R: 0.05 mag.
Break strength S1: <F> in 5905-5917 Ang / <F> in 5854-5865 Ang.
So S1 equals 0.93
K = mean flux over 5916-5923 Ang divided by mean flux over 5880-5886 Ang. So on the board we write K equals 1.0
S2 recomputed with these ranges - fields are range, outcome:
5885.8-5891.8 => 111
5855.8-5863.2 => 127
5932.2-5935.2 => 120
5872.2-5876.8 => 124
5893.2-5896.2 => 110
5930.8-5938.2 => 124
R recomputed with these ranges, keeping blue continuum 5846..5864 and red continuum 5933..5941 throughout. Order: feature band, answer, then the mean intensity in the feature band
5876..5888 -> 0.02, 121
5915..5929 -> 0.03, 120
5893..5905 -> 0.15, 108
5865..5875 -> -0.02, 126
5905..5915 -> 0.05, 118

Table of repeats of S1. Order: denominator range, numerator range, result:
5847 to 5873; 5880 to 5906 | 0.89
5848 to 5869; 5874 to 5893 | 0.93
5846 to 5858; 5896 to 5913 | 0.92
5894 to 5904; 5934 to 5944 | 1.18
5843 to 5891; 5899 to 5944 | 0.97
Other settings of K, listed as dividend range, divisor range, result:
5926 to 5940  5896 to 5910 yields 1.09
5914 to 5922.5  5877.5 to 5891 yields 1.05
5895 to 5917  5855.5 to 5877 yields 0.90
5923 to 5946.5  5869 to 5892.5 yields 1.02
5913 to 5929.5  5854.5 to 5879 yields 0.95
